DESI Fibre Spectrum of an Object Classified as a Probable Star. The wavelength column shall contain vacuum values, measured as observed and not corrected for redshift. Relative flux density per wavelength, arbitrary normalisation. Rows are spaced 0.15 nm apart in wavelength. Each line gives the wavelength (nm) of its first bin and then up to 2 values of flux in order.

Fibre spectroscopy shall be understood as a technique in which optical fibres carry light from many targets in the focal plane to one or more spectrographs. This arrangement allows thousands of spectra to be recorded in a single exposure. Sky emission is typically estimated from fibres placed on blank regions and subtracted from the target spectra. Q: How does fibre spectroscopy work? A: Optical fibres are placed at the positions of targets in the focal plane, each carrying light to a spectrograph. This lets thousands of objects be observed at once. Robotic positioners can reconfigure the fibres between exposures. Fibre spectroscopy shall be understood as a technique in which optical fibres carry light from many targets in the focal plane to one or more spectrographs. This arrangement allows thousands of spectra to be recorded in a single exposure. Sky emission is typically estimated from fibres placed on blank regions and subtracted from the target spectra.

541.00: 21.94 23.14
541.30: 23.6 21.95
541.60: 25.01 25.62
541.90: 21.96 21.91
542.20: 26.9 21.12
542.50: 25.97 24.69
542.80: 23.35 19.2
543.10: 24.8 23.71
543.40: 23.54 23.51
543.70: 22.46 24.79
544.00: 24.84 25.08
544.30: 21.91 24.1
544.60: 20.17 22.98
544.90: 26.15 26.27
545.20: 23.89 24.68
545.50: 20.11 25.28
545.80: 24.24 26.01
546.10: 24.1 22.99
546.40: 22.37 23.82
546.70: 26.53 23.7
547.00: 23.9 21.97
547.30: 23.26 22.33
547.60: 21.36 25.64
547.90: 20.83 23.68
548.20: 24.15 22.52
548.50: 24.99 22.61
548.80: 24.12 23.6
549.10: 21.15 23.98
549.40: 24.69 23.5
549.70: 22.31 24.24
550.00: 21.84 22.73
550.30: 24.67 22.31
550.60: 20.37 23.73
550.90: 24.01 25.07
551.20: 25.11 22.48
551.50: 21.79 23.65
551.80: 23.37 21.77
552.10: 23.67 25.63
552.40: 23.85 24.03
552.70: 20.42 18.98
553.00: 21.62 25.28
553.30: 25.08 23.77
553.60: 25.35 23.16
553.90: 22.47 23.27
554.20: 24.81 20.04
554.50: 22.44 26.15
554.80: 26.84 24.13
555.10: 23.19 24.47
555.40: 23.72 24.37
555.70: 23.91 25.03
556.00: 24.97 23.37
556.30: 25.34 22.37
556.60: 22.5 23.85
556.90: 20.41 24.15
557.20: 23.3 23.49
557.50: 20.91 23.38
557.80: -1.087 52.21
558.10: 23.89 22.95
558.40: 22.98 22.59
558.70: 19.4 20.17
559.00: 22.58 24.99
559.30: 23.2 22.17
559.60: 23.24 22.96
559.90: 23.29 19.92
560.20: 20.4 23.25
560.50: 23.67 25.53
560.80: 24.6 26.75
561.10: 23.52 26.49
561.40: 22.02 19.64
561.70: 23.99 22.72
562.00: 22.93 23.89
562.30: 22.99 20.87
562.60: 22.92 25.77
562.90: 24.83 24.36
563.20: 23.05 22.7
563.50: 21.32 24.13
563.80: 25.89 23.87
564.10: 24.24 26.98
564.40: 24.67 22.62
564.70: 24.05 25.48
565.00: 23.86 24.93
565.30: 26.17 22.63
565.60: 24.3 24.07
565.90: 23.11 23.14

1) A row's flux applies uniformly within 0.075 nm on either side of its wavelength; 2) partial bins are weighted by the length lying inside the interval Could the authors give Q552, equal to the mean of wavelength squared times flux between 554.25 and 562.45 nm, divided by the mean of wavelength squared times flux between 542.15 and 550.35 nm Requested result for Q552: 1.03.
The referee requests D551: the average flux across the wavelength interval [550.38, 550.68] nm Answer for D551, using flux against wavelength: 21.4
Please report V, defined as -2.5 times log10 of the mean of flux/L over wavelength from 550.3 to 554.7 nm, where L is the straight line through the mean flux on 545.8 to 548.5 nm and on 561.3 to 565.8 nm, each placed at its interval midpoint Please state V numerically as 0.02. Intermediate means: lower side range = 23.5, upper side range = 23.7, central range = 23.2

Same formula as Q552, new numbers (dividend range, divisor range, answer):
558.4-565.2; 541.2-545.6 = 1.06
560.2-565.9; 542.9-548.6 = 1.08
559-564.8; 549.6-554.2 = 1.05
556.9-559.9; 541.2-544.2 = 1.03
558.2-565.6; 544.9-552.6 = 1.04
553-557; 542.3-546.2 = 1.04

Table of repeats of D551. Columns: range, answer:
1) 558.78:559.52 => 22.6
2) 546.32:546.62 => 23.1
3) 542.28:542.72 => 23.9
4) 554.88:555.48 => 23.9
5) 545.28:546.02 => 24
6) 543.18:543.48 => 23.6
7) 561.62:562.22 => 23.3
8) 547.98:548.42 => 23.5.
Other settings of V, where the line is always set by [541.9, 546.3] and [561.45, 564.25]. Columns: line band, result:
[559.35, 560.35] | 0.06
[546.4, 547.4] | 0.00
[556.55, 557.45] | 0.03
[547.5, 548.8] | 0.02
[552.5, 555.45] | 0.01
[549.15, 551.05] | 0.02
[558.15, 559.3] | 0.05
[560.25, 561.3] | -0.06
